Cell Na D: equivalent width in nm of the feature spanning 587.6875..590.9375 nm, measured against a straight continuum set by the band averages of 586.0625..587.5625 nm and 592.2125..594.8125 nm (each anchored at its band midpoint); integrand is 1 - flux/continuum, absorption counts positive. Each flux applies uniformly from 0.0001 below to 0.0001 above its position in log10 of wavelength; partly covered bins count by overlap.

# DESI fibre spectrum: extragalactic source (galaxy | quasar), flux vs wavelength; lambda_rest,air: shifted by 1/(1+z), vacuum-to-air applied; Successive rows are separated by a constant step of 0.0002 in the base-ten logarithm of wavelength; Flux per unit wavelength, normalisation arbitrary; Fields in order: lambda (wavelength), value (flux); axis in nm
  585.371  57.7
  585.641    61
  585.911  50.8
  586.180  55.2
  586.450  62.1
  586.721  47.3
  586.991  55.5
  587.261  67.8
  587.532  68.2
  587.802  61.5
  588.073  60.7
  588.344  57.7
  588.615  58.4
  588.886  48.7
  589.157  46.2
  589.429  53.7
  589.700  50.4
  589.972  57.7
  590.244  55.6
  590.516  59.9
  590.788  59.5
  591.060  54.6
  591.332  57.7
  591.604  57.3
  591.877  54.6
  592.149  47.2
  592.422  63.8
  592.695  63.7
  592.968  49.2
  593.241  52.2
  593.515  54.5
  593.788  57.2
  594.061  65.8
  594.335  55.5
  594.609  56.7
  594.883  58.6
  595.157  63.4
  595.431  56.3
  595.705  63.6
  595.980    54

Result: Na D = 0.14 nm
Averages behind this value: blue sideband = 58.8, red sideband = 57.3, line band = 55.8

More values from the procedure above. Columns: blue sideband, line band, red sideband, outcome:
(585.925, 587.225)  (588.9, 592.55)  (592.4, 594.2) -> 0.12 nm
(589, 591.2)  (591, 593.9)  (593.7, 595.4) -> 0.08 nm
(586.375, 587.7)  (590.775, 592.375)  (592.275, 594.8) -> 0.08 nm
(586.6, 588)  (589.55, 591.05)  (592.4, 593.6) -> 0.04 nm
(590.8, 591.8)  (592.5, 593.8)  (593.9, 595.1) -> 0.06 nm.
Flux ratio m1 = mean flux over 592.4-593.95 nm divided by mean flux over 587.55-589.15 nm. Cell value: 0.98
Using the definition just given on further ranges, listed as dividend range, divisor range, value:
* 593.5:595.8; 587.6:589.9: 1.07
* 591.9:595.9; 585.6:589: 0.99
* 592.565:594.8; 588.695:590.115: 1.10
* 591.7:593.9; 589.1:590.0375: 1.06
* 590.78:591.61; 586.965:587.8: 0.88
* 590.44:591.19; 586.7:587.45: 0.98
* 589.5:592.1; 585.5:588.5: 0.95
